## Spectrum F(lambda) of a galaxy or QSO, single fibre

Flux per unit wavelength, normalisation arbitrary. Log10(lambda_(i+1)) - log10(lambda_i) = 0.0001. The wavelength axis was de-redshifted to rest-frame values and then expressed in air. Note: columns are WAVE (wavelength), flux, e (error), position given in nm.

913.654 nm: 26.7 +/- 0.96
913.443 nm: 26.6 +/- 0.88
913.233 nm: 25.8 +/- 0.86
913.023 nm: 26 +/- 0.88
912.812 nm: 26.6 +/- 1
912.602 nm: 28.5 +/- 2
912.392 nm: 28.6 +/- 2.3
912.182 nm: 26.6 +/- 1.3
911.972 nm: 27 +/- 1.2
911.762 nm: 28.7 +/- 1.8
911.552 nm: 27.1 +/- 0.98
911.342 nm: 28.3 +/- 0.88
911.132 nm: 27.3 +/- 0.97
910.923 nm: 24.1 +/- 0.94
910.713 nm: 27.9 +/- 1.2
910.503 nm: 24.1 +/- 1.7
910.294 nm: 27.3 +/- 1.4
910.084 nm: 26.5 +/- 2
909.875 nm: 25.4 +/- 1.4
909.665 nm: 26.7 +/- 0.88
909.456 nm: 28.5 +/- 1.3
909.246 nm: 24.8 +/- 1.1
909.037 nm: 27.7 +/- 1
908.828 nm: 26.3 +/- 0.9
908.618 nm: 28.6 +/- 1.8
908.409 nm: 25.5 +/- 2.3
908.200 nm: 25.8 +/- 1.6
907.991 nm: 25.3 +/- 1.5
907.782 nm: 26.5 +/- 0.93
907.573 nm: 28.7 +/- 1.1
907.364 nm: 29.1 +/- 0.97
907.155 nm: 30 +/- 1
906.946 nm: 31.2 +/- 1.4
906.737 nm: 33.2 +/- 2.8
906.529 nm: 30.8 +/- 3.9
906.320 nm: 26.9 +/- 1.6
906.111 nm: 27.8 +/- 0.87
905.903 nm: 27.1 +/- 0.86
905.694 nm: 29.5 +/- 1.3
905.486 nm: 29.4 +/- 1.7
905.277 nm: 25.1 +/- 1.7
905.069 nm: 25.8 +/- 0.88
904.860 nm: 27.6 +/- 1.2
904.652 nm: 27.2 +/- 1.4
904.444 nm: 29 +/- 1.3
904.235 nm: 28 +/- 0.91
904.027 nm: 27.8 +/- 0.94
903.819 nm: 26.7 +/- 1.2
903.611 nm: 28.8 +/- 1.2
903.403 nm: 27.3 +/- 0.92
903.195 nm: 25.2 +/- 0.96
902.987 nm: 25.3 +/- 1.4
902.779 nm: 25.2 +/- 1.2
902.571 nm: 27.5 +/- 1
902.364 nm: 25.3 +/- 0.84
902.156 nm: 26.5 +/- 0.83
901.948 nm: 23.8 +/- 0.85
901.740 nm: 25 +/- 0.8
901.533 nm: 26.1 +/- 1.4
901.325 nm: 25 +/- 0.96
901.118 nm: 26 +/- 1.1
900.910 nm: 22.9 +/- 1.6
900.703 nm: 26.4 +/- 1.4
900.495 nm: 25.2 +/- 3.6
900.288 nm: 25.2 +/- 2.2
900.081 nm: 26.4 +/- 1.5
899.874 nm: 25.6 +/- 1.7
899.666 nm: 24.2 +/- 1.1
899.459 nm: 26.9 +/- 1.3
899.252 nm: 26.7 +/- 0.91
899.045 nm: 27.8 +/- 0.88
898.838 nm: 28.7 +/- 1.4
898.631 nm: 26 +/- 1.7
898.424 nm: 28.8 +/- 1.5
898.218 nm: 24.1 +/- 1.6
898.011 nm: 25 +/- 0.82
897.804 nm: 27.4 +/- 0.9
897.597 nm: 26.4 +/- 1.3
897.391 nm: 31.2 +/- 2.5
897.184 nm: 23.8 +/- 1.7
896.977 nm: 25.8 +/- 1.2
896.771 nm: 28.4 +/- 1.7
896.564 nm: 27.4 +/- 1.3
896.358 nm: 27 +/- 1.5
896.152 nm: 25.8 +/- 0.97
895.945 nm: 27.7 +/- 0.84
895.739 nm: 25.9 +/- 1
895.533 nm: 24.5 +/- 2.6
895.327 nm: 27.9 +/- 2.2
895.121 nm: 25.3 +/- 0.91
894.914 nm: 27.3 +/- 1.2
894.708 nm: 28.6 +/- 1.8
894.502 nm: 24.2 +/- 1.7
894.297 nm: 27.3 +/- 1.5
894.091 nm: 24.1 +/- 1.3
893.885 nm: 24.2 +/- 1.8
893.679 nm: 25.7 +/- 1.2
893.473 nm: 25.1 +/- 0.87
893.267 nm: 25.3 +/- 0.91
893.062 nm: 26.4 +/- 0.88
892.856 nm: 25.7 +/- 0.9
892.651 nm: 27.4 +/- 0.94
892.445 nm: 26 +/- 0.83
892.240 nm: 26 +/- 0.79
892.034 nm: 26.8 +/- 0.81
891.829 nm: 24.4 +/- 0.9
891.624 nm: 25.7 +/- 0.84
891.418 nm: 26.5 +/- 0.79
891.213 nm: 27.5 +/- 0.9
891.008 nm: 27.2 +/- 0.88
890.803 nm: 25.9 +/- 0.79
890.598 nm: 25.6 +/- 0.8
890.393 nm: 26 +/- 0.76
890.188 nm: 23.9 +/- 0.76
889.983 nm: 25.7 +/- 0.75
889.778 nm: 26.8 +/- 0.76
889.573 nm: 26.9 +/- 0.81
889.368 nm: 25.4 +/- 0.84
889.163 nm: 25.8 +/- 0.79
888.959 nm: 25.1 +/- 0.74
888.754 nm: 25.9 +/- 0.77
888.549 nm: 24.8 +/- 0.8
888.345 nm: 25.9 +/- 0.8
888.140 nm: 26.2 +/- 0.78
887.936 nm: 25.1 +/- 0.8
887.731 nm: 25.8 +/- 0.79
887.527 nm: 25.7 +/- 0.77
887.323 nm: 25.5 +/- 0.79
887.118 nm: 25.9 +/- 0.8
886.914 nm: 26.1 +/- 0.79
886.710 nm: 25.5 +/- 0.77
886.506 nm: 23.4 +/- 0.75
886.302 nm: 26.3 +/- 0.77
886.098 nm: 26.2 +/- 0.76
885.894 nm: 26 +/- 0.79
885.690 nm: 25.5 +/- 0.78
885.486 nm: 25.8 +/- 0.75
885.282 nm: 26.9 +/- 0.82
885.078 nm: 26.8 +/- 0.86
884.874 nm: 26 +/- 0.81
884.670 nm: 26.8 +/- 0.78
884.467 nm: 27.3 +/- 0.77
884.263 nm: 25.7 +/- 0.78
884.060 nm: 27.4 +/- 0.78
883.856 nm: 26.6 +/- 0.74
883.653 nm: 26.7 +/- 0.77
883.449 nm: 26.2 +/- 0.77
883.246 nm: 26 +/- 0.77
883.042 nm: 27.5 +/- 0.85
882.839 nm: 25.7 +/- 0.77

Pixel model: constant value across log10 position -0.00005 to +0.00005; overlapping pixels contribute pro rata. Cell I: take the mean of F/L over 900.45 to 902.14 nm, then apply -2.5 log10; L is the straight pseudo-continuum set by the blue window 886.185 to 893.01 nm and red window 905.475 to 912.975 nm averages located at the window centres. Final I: 0.07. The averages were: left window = 25.8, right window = 27.6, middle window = 25.1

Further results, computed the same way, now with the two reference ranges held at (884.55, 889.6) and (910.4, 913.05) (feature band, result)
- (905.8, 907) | -0.104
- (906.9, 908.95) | -0.031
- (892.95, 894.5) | 0.032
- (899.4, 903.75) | 0.034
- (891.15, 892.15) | -0.004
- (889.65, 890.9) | 0.012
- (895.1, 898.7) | -0.014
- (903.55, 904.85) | -0.049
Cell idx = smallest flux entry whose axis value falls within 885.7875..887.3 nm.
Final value 23.4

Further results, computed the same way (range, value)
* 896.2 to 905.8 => 22.9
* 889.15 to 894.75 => 23.9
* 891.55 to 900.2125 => 23.8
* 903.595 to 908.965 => 25.1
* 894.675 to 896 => 24.5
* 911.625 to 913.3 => 25.8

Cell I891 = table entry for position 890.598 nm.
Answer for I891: 25.6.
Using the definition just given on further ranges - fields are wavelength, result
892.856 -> 25.7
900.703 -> 26.4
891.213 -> 27.5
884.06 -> 27.4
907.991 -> 25.3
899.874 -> 25.6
